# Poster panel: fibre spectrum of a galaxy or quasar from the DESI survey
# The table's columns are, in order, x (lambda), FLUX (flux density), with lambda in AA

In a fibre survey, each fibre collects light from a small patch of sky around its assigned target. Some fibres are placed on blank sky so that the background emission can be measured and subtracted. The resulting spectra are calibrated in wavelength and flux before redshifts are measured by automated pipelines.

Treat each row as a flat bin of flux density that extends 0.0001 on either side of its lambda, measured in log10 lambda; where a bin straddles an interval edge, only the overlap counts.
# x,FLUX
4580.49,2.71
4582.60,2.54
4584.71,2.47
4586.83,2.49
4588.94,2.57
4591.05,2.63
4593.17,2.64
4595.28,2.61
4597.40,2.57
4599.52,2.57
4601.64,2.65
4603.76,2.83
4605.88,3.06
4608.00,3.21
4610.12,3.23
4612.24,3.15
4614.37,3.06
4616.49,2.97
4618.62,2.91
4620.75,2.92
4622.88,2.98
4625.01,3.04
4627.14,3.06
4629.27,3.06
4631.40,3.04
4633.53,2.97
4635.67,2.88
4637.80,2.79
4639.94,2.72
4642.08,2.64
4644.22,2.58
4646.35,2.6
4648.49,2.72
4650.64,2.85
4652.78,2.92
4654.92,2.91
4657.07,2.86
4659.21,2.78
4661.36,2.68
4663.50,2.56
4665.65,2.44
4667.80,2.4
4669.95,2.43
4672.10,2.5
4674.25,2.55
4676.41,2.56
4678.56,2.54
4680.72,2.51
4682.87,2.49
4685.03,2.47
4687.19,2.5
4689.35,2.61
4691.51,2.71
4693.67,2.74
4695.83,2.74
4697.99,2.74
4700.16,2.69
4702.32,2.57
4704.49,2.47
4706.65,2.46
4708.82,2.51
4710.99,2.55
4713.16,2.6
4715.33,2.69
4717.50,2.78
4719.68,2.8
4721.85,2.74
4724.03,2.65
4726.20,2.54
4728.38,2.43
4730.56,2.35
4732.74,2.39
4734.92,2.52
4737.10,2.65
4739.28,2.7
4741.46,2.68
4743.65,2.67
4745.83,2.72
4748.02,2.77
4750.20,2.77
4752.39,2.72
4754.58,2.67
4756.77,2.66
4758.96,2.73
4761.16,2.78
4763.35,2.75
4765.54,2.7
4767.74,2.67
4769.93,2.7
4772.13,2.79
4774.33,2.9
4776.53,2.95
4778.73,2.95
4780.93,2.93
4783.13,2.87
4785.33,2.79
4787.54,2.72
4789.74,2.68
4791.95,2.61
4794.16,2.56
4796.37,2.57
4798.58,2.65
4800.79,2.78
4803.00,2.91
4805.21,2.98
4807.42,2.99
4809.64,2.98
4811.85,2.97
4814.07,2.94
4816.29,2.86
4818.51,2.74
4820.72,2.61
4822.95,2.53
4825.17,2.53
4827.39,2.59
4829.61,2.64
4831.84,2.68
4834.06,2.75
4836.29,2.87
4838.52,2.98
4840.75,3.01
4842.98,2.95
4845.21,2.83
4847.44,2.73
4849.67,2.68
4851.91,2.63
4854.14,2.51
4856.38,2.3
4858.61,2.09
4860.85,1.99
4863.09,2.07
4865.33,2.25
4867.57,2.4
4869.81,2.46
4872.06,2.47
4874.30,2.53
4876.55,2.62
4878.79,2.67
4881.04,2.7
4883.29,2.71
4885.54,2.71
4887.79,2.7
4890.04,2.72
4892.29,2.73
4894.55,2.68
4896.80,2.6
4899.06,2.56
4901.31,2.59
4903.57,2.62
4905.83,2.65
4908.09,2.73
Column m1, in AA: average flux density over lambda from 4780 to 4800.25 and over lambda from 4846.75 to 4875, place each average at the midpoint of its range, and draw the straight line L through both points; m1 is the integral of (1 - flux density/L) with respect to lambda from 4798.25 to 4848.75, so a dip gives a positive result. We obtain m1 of -5.0 AA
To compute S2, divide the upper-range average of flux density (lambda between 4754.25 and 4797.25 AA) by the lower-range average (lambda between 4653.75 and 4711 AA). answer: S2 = 1.06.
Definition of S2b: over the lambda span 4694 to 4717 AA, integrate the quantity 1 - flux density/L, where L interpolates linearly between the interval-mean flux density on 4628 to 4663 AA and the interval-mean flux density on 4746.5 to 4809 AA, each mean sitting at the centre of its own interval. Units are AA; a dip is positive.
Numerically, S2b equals 1.5 AA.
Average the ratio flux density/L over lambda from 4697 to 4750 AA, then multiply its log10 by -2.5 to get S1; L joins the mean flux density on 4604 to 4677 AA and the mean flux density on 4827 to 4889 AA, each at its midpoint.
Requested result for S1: 0.05 mag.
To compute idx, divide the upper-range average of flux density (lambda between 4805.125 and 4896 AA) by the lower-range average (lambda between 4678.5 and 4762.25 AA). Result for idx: 1.01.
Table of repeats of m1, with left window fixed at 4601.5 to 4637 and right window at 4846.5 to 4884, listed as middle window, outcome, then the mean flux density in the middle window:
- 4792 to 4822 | -2.5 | 2.8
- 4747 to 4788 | -1.6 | 2.78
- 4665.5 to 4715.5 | 5.0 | 2.56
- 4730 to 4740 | 0.8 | 2.53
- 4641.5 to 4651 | 0.9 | 2.67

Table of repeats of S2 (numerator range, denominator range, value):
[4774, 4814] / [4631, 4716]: 1.07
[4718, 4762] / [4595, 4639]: 0.90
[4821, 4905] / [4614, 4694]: 0.95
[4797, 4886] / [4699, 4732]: 1.03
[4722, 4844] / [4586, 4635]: 0.95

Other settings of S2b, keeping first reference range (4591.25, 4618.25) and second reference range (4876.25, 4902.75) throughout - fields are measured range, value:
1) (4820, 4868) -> 2.22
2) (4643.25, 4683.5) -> 2.90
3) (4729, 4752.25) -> 1.27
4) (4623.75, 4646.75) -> -0.08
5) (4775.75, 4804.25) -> -0.28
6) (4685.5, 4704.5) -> 1.10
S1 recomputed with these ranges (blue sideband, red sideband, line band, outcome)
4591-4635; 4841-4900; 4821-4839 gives -0.028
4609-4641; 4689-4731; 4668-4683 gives 0.108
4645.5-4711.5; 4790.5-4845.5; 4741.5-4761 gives -0.005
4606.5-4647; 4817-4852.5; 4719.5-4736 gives 0.123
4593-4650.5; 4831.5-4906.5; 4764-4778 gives -0.032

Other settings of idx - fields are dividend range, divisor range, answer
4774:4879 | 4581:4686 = 0.98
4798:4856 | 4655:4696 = 1.07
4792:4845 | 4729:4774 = 1.04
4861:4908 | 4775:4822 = 0.91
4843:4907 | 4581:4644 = 0.90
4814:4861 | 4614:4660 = 0.93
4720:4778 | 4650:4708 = 1.02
